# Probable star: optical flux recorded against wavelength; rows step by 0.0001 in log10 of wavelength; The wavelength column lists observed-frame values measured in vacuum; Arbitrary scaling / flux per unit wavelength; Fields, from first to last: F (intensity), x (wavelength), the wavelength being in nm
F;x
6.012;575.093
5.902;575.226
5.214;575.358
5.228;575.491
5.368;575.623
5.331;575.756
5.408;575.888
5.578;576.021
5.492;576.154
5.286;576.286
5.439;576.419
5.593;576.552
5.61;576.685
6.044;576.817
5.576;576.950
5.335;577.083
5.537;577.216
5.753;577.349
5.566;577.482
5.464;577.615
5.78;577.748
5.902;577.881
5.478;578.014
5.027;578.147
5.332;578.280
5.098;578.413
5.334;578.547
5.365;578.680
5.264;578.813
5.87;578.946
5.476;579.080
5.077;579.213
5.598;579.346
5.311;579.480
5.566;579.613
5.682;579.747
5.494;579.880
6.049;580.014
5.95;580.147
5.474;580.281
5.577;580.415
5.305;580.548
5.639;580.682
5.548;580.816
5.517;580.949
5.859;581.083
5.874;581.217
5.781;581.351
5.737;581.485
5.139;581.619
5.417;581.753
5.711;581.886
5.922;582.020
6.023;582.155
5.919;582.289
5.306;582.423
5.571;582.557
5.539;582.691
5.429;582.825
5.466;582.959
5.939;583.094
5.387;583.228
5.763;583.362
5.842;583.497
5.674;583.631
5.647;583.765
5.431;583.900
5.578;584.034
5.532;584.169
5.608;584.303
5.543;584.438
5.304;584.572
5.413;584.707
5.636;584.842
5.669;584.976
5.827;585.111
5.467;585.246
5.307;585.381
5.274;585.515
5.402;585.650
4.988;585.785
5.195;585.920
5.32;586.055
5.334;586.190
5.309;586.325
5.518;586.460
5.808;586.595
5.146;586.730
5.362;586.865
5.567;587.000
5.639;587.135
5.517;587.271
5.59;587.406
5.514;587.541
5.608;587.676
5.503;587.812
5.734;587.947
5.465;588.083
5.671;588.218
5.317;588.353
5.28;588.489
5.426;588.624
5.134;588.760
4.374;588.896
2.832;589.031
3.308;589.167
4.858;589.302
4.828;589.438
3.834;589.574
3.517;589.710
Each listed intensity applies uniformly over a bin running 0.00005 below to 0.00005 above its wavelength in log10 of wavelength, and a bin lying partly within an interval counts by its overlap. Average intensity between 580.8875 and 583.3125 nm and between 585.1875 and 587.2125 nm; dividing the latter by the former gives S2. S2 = 1.0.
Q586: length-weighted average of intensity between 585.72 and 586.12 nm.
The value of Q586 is 5.17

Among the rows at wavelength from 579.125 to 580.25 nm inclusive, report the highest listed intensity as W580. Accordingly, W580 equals 6.049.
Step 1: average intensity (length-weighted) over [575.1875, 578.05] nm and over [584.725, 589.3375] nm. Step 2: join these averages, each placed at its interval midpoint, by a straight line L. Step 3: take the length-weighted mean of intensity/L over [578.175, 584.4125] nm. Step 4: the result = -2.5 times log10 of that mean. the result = -0.03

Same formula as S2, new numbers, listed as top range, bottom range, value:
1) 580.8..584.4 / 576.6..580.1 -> 1.02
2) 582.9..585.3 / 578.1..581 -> 1.02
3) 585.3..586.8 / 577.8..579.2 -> 0.99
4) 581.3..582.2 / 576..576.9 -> 1.02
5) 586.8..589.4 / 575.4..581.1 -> 0.93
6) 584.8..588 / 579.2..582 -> 0.98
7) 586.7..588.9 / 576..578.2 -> 0.98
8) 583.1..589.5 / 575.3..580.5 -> 0.97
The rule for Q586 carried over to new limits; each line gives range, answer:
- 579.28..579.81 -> 5.53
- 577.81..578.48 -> 5.37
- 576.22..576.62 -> 5.43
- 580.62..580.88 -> 5.59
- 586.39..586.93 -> 5.46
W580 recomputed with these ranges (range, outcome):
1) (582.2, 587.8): 5.939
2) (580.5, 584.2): 6.023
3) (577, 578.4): 5.902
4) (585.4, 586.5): 5.518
